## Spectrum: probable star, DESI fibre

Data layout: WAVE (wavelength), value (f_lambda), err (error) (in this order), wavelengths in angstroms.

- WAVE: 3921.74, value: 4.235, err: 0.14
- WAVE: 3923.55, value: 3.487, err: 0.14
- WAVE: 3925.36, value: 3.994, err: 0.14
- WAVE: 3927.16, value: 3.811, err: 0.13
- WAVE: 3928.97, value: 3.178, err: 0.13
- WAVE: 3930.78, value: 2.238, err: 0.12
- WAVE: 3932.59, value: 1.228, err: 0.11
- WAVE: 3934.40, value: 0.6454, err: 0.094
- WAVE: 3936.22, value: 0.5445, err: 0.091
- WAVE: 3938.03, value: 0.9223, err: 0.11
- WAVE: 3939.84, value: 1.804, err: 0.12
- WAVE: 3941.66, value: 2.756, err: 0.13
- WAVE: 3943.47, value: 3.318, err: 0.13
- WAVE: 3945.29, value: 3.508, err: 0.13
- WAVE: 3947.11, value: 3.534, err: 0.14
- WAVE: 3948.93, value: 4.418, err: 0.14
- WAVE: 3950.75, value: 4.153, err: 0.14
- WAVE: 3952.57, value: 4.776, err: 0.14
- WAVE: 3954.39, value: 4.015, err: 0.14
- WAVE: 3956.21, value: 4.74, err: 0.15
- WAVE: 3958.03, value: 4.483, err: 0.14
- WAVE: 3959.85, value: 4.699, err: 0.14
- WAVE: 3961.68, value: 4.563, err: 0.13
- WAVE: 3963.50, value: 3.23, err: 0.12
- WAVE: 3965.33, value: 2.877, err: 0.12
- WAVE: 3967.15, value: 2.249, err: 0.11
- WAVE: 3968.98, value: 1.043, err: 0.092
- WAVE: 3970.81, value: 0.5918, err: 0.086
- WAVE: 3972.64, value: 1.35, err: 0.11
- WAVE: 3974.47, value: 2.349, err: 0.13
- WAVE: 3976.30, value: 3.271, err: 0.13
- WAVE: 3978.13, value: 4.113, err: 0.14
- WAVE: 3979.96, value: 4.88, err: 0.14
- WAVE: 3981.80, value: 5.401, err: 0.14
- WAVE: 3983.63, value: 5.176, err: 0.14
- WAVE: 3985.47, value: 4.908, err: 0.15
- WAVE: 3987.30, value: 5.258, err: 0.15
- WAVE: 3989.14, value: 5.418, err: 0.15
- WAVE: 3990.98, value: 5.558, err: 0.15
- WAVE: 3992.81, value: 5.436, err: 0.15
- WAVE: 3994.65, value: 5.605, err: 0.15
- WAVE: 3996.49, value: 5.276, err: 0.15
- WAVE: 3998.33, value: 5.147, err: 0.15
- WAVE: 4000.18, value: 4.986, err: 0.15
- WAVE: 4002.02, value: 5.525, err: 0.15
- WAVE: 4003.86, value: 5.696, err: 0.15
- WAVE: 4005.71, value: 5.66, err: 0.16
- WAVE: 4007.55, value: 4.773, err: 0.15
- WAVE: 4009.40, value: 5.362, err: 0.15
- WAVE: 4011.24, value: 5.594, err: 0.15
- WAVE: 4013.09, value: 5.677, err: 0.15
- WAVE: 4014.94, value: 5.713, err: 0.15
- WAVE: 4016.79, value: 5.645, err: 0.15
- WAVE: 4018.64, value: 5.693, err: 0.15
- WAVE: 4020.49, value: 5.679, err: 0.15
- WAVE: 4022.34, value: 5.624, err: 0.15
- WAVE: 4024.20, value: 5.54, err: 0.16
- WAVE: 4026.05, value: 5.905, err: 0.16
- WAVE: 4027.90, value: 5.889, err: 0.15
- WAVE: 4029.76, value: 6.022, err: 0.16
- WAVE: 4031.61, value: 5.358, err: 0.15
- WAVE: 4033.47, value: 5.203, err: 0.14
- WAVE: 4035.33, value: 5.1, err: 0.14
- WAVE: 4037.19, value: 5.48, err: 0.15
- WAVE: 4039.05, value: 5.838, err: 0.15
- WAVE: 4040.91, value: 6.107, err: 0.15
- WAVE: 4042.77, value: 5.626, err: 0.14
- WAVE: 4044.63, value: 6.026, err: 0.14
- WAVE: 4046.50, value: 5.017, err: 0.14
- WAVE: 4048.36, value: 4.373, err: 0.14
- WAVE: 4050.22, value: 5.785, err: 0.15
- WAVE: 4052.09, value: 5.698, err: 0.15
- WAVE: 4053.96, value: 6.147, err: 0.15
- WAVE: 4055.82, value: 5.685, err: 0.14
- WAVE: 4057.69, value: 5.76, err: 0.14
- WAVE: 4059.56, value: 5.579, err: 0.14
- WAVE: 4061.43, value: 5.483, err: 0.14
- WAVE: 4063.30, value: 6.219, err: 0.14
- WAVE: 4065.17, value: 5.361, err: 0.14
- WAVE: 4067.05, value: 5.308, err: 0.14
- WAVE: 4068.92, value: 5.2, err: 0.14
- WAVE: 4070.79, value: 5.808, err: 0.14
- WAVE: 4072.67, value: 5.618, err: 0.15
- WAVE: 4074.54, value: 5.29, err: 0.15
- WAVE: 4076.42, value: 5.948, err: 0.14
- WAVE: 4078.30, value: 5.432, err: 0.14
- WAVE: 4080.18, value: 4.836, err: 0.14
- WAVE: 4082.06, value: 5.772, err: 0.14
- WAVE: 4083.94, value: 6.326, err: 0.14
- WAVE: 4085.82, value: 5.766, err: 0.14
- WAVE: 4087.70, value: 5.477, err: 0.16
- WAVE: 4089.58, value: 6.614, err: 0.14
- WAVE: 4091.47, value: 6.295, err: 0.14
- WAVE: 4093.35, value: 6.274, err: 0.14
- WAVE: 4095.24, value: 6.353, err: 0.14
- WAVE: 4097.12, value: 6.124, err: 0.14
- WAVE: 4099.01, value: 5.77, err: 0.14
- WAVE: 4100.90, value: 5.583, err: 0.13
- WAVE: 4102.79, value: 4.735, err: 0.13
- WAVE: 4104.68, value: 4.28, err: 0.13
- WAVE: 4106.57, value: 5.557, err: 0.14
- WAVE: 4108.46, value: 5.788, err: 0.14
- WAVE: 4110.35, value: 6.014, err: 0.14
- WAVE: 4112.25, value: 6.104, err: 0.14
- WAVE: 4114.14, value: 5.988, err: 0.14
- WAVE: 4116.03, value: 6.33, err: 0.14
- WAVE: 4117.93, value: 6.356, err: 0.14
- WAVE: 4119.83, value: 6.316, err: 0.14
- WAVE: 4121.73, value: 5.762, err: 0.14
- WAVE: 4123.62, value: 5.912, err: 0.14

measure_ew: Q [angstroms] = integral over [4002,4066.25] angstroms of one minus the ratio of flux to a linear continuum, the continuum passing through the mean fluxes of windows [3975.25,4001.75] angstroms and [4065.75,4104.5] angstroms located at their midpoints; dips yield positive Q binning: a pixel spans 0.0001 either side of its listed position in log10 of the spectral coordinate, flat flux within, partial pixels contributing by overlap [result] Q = -3.1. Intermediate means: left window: 5.03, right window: 5.69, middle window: 5.6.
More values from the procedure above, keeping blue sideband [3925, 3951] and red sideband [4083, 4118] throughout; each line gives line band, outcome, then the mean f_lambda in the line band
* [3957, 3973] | 1.29 angstroms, 2.85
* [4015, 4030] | -5.00 angstroms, 5.73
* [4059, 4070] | -0.82 angstroms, 5.53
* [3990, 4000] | -4.33 angstroms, 5.37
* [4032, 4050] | -2.93 angstroms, 5.43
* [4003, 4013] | -3.55 angstroms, 5.44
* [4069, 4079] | -0.47 angstroms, 5.59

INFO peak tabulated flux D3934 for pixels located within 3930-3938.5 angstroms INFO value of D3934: 2.238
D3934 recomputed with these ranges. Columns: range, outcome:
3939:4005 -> 5.696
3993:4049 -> 6.107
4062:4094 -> 6.614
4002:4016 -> 5.713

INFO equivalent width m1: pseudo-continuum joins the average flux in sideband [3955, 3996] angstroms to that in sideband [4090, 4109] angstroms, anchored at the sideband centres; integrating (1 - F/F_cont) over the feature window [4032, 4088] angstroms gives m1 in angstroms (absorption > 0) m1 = -4.70 angstroms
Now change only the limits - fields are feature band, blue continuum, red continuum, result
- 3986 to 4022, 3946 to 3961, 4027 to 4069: -3.24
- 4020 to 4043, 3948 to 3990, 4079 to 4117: -4.17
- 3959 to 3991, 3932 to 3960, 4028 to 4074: 1.15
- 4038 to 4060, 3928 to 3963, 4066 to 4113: -2.96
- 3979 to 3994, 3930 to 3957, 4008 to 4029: -2.73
